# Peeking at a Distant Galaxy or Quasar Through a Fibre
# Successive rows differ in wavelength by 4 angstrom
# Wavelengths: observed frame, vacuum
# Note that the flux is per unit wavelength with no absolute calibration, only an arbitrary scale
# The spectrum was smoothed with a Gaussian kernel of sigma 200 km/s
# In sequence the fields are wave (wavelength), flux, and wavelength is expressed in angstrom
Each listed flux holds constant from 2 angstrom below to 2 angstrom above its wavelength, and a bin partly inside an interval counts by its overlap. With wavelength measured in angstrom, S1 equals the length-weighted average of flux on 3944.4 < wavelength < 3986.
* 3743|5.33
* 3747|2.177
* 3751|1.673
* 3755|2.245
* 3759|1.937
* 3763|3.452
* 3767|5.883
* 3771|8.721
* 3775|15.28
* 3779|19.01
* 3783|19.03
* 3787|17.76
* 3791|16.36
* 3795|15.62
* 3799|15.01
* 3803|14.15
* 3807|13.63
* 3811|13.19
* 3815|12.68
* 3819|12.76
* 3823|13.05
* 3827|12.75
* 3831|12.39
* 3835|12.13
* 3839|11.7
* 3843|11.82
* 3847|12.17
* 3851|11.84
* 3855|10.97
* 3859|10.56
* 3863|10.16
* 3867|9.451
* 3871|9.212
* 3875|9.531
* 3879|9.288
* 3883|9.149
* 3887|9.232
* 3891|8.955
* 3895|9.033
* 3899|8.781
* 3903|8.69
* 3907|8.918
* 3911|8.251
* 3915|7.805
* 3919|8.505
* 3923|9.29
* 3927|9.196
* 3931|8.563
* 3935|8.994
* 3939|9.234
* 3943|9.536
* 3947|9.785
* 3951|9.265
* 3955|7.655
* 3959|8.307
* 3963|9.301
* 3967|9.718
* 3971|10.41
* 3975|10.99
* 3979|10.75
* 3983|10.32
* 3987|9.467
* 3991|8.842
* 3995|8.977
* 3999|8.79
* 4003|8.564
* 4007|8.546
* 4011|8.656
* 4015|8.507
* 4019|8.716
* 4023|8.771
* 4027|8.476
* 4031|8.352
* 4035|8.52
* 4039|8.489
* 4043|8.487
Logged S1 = 9.64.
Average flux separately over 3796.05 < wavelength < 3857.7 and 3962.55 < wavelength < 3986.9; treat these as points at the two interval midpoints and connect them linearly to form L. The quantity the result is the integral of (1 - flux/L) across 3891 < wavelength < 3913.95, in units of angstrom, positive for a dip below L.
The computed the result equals 5.5 angstrom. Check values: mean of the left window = 12.7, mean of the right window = 10.2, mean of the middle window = 8.72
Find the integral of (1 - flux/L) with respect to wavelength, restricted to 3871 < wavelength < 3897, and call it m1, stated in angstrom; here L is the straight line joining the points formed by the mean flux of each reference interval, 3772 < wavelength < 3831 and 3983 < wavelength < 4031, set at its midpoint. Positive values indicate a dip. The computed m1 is 6.7 angstrom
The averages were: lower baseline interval 14.8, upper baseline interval 8.8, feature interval 9.2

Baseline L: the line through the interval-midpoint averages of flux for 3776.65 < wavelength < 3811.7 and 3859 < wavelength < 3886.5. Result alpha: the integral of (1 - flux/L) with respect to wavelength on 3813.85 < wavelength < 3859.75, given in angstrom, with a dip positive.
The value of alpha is 1.4 angstrom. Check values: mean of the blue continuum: 16.1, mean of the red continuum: 9.53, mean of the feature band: 12.1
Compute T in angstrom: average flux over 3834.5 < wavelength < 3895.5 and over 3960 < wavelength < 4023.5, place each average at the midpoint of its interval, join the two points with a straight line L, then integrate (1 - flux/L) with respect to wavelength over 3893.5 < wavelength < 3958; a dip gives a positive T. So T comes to 6.58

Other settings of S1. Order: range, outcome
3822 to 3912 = 10.3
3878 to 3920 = 8.78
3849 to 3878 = 10.2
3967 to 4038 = 9.16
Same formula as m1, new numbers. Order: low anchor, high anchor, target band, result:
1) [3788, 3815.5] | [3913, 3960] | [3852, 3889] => 6.0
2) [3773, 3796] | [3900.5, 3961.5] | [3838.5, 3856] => 2.4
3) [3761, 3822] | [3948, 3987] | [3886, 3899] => 2.6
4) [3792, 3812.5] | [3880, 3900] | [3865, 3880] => 1.1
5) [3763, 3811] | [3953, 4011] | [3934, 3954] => 1.8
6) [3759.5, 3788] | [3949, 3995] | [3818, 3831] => -1.6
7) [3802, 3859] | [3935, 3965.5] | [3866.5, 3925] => 9.1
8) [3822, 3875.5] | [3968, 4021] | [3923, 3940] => 2.0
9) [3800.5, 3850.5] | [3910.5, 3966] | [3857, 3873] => 2.1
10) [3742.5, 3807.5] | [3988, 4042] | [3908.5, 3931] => 1.8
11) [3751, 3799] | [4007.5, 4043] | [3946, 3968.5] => 0.7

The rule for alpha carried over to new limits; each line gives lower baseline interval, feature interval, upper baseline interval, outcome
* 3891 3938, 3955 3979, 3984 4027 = -2.4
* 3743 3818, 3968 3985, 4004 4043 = -3.0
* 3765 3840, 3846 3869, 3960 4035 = 3.1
